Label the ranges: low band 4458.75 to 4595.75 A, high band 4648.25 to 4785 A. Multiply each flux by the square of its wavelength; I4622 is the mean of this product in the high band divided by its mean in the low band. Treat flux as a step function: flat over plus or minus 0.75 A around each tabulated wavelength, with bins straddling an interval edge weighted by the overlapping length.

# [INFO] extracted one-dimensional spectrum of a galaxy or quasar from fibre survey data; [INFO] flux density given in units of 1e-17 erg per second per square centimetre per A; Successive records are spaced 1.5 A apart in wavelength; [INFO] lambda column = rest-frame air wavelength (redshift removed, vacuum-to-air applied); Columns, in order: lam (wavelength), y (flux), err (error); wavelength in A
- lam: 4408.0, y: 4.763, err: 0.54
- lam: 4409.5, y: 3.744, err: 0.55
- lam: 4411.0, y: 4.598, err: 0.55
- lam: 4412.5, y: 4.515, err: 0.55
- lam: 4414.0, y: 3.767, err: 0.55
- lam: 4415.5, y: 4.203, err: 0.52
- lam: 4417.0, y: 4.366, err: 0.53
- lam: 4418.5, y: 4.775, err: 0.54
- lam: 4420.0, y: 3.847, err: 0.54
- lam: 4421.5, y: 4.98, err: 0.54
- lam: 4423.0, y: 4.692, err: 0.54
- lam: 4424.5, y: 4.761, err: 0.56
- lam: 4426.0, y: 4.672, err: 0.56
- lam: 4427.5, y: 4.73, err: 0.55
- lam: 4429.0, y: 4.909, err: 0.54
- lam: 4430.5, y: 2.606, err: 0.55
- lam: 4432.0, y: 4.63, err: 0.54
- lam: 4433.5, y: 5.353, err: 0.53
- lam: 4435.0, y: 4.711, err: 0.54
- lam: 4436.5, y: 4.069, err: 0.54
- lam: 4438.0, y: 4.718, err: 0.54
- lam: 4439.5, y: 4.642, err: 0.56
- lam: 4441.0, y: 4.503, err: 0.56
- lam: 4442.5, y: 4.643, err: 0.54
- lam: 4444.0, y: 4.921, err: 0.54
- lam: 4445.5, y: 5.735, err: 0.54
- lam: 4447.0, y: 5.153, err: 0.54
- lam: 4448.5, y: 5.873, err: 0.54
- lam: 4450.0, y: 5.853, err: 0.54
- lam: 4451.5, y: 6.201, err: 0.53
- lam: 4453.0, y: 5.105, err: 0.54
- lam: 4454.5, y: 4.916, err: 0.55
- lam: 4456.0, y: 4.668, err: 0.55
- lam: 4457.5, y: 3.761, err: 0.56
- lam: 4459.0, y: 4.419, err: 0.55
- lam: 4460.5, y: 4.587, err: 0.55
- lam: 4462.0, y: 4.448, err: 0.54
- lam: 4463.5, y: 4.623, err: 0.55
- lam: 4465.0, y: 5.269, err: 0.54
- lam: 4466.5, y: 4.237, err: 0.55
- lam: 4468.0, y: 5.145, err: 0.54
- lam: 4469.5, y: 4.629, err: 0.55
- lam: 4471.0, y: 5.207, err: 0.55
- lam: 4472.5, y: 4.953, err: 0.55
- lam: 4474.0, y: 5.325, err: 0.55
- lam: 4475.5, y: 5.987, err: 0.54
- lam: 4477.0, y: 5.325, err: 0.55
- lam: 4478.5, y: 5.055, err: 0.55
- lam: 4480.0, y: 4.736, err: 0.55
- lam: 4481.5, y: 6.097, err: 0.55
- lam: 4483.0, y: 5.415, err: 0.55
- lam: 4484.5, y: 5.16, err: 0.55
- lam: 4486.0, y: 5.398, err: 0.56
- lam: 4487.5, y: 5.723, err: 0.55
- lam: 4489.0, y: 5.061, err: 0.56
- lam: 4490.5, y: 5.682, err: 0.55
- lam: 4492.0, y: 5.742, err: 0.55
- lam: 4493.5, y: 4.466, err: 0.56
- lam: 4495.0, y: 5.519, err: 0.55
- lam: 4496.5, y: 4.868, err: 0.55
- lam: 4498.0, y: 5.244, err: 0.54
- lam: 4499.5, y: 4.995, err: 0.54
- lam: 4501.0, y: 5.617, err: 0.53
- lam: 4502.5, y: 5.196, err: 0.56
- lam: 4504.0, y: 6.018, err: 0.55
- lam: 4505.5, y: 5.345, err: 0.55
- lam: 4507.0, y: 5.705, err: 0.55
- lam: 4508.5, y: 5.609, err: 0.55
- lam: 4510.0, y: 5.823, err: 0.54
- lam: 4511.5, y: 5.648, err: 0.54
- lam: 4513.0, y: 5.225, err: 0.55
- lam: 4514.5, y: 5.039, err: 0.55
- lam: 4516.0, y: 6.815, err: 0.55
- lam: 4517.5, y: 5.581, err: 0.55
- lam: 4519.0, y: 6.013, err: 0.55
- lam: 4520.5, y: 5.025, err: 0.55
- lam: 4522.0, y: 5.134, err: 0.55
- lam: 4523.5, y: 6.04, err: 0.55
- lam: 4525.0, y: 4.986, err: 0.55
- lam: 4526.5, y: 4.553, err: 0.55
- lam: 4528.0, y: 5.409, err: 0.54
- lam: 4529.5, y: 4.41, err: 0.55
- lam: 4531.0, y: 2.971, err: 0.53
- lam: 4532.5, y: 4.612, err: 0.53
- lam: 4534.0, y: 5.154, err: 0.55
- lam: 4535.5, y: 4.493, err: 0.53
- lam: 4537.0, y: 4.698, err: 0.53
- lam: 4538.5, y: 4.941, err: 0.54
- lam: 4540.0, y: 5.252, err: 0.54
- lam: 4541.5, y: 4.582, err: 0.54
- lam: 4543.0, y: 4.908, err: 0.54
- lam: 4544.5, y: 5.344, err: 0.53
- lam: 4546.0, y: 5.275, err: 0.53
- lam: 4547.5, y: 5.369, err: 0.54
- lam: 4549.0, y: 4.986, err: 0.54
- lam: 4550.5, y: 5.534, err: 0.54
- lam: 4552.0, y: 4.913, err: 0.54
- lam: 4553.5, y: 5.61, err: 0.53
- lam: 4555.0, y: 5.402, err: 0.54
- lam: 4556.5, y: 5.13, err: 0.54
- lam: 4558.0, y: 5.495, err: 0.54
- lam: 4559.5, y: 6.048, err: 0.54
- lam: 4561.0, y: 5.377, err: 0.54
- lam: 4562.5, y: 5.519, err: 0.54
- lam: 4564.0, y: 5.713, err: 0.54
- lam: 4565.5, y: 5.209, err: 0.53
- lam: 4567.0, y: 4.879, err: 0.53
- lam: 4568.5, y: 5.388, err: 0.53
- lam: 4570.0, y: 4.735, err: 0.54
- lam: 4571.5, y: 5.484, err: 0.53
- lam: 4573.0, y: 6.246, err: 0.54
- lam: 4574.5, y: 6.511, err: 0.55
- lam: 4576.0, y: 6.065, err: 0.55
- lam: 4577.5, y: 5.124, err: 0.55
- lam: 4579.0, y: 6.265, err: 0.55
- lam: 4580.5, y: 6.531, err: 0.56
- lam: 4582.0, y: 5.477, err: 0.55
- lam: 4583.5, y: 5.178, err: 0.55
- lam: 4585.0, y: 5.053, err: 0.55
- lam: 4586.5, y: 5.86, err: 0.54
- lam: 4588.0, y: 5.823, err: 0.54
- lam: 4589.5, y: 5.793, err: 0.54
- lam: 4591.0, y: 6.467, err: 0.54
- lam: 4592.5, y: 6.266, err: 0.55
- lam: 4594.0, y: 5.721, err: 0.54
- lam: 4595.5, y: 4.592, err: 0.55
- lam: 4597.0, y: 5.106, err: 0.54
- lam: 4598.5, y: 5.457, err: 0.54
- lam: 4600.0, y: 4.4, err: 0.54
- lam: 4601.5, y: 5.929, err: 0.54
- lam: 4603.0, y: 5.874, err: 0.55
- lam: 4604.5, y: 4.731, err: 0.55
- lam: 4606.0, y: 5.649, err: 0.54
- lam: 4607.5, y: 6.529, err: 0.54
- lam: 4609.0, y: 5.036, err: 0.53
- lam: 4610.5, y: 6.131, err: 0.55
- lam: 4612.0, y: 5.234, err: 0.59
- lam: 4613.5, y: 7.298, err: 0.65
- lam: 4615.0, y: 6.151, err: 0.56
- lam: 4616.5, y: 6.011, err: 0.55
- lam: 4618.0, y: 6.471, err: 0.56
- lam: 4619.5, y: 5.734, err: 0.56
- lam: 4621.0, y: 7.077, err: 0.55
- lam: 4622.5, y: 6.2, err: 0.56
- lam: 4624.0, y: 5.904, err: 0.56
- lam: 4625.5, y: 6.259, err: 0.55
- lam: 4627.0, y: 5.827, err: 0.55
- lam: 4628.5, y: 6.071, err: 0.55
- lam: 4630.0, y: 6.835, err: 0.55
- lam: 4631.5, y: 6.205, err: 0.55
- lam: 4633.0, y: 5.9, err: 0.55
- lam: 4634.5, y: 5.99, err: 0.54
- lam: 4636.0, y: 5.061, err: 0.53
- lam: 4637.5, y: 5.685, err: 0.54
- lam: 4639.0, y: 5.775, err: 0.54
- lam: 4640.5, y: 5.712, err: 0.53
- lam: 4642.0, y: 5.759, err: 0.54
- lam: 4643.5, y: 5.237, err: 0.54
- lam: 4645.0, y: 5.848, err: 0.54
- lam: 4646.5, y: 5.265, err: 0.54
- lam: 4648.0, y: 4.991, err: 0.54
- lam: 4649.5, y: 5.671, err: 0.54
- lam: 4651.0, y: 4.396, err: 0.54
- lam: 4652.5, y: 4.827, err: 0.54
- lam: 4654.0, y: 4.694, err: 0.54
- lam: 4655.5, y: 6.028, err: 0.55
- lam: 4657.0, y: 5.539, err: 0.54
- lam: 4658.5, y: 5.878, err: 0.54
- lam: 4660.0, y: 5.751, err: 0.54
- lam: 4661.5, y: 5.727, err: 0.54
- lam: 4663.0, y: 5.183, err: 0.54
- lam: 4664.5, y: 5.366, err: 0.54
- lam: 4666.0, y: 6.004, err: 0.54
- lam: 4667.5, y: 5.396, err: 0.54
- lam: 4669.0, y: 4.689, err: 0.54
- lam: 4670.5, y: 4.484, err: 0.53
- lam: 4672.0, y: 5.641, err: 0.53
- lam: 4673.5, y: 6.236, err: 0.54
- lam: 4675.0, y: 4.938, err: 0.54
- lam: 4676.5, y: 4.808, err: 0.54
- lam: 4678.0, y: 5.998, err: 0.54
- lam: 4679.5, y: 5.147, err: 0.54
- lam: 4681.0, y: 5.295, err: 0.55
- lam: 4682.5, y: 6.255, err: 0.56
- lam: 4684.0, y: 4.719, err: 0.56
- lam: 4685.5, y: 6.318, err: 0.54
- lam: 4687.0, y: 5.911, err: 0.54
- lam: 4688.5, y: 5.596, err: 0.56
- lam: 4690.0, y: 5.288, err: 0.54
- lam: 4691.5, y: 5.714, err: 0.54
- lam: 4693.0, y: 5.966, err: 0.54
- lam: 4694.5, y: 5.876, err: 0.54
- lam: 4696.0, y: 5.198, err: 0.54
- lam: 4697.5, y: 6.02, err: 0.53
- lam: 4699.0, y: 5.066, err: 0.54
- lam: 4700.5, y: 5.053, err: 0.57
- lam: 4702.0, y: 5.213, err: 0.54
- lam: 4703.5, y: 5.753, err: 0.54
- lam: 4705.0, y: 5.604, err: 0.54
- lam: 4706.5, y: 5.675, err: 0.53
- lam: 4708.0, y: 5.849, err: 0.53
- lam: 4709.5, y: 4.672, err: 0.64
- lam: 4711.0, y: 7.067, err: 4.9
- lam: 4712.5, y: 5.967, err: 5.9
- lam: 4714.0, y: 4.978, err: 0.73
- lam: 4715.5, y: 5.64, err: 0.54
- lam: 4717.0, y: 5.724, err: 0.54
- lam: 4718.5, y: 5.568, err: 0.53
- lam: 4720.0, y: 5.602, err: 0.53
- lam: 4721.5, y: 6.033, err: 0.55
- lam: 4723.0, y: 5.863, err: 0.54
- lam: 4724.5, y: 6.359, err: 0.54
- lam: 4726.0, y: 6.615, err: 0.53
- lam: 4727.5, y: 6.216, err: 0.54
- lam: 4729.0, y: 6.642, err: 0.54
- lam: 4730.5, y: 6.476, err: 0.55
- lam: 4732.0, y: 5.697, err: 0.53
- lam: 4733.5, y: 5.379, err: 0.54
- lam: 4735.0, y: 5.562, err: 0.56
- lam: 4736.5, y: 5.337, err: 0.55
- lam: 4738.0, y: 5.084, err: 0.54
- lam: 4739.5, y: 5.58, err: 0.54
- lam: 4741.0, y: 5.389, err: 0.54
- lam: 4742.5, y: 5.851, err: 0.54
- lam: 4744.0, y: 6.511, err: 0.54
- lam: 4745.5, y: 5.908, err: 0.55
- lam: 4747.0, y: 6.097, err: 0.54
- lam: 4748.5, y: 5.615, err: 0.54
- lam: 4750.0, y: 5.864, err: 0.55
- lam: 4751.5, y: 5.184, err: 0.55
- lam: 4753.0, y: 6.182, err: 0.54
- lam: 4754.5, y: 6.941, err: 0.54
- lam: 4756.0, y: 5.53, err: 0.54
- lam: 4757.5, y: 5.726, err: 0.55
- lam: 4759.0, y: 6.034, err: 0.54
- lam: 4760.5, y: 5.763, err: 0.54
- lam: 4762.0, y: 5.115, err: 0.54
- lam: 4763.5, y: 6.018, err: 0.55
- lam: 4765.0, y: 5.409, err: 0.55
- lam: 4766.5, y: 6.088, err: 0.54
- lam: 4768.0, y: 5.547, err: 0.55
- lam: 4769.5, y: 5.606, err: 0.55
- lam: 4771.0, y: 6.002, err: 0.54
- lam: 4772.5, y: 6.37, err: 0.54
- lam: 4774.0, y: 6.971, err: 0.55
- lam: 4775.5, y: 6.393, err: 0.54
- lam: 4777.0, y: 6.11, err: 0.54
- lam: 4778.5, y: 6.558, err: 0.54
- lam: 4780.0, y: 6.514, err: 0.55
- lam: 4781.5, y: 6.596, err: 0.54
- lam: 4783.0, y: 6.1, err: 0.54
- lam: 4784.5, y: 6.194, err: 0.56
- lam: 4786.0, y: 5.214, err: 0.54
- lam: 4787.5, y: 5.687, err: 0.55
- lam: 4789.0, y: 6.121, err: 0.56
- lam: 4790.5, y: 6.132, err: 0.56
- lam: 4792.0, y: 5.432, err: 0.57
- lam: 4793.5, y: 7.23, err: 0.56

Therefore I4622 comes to 1.17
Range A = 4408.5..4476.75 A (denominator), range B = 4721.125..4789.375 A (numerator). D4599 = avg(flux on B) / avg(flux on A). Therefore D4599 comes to 1.25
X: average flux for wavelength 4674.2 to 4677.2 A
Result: 4.9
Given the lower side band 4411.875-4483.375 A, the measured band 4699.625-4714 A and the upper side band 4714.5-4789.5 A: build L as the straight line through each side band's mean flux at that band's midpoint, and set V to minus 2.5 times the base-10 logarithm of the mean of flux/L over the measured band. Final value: 0.03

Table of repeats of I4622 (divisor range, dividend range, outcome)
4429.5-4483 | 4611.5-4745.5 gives 1.28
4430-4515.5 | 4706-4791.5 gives 1.30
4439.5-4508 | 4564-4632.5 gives 1.19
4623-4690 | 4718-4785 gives 1.12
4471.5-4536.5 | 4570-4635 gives 1.16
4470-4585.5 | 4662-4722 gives 1.12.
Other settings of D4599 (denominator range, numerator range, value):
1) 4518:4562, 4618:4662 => 1.12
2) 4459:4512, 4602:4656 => 1.10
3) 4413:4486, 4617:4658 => 1.18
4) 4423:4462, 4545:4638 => 1.19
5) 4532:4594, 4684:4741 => 1.05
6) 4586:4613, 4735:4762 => 1.03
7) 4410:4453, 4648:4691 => 1.14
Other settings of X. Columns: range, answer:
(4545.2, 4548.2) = 5.32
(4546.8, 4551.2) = 5.29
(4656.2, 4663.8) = 5.62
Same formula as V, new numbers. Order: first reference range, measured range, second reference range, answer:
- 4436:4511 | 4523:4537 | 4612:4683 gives 0.133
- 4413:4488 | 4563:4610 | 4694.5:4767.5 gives -0.057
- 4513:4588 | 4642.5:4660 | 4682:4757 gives 0.050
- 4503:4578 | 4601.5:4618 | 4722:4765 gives -0.075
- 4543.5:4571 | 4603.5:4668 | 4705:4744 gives -0.038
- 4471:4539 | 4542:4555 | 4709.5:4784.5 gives 0.030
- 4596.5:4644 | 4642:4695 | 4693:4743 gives 0.065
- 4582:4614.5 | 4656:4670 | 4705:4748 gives 0.045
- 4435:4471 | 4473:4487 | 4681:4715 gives -0.090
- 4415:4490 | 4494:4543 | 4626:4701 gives -0.020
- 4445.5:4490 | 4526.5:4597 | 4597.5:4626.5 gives 0.059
